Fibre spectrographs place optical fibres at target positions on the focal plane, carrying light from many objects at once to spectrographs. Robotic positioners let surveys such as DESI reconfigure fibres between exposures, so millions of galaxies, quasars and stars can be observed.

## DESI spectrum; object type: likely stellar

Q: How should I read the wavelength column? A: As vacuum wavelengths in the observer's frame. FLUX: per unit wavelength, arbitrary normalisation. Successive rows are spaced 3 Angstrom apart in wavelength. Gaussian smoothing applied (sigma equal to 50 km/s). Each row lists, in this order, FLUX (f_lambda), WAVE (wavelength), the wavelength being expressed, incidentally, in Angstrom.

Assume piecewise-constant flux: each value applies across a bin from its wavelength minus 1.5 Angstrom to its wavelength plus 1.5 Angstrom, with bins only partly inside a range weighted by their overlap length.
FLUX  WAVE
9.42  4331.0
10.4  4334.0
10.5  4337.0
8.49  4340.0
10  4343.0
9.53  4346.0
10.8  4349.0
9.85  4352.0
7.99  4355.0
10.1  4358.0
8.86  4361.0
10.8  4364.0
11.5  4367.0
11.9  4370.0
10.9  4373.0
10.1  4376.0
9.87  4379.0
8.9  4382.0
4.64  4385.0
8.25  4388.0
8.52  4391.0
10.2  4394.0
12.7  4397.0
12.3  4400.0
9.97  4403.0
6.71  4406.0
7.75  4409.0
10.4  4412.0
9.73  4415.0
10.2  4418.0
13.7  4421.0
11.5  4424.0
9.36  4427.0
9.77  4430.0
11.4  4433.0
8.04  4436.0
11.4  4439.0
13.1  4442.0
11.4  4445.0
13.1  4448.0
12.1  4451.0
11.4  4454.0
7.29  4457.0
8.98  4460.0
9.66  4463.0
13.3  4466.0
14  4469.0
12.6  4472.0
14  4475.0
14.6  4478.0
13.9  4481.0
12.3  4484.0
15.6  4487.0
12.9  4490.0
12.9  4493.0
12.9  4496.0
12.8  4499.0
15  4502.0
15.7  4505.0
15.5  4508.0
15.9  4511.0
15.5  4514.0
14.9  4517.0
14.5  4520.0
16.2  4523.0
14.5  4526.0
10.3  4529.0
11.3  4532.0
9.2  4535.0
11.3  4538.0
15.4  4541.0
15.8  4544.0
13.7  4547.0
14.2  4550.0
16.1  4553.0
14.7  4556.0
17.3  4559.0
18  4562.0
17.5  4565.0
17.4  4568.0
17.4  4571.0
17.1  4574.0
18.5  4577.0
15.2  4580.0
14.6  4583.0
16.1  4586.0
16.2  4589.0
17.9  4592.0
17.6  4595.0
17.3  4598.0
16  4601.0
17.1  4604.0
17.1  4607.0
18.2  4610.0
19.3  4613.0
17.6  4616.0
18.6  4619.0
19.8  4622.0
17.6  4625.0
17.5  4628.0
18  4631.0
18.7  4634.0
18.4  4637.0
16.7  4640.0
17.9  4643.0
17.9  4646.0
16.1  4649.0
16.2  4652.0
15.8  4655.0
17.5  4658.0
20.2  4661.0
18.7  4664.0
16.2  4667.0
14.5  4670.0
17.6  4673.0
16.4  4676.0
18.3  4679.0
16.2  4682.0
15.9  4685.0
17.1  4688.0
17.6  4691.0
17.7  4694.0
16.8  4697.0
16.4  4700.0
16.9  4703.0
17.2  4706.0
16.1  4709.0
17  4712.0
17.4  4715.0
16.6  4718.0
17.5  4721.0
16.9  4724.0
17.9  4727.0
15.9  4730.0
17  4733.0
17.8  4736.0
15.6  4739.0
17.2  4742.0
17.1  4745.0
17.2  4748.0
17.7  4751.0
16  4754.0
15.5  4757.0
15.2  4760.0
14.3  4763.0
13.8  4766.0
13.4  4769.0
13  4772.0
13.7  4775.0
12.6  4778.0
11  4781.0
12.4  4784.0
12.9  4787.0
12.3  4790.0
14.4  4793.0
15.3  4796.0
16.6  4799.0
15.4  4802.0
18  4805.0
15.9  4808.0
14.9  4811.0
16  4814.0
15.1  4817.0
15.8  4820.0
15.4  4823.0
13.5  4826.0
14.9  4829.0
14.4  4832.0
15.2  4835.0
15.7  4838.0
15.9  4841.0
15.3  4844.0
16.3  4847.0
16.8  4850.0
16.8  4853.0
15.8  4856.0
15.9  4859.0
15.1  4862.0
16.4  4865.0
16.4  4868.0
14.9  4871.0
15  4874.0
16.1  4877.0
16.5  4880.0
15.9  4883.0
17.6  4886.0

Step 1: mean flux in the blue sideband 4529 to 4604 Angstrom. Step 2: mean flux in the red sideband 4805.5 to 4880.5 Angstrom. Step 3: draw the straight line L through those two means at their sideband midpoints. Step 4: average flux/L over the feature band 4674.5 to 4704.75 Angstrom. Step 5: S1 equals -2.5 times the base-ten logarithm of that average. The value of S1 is -0.09 mag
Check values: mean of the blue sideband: 15.6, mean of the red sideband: 15.6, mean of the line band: 16.9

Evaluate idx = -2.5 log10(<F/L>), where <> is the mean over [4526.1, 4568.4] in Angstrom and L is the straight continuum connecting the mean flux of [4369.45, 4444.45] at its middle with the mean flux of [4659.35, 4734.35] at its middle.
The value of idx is -0.07 mag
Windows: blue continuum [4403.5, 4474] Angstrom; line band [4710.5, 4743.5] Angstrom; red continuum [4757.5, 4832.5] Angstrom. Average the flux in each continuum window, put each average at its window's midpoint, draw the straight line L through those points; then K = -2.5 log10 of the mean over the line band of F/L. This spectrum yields -0.23 mag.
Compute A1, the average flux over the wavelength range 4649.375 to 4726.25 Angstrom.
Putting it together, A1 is 17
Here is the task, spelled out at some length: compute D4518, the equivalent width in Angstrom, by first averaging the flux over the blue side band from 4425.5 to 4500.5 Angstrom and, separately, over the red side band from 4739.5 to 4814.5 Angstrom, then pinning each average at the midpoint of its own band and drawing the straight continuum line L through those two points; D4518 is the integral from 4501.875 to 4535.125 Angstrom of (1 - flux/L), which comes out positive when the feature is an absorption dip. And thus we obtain -4.7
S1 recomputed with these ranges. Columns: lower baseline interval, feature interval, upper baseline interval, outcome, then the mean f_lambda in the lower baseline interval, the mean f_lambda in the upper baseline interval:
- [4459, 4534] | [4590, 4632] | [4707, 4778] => -0.21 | 13.6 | 16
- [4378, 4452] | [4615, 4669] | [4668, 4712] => -0.14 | 10.2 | 16.8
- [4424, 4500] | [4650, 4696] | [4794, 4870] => -0.21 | 11.9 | 15.7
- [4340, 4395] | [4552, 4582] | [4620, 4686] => -0.13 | 9.56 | 17.4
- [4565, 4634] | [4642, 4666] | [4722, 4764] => -0.03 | 17.4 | 16.6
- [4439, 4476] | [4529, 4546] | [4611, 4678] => 0.15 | 11.7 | 17.6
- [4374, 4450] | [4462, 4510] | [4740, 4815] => -0.23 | 10.1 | 14.9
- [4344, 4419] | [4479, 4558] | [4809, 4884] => -0.22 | 9.7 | 15.6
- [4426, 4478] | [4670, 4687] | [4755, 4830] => -0.24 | 11.3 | 14.5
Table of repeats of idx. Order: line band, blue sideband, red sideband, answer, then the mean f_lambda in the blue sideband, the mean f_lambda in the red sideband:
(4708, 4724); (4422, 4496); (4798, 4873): -0.170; 11.9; 15.7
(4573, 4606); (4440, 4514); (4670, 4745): -0.123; 13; 16.9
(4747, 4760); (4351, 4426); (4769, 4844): -0.174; 9.89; 14.6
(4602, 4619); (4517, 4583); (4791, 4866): -0.180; 15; 15.6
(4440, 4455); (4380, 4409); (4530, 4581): -0.104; 9.07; 15.3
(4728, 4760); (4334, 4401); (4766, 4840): -0.199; 9.84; 14.5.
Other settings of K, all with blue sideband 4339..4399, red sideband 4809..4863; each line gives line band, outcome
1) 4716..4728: -0.22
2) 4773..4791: 0.19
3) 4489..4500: -0.14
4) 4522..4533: -0.12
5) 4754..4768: -0.02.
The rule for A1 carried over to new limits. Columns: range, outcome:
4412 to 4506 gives 12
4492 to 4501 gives 13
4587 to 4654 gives 17.6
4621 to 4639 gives 18.2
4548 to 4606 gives 16.6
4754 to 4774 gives 14.3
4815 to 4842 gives 15.1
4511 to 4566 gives 14.5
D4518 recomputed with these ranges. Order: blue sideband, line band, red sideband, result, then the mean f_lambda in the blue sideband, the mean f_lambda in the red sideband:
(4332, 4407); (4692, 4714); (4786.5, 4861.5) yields -4.7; 9.77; 15.4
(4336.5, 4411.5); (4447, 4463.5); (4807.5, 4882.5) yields 0.4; 9.64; 15.6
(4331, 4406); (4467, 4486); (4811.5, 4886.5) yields -4.3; 9.81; 15.7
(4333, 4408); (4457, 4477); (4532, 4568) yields 1.1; 9.73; 14.8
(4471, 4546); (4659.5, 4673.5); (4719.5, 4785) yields -2.4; 13.8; 15.4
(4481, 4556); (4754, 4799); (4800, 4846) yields 4.4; 13.9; 15.4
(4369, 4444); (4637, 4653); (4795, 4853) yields -4.7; 10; 15.6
